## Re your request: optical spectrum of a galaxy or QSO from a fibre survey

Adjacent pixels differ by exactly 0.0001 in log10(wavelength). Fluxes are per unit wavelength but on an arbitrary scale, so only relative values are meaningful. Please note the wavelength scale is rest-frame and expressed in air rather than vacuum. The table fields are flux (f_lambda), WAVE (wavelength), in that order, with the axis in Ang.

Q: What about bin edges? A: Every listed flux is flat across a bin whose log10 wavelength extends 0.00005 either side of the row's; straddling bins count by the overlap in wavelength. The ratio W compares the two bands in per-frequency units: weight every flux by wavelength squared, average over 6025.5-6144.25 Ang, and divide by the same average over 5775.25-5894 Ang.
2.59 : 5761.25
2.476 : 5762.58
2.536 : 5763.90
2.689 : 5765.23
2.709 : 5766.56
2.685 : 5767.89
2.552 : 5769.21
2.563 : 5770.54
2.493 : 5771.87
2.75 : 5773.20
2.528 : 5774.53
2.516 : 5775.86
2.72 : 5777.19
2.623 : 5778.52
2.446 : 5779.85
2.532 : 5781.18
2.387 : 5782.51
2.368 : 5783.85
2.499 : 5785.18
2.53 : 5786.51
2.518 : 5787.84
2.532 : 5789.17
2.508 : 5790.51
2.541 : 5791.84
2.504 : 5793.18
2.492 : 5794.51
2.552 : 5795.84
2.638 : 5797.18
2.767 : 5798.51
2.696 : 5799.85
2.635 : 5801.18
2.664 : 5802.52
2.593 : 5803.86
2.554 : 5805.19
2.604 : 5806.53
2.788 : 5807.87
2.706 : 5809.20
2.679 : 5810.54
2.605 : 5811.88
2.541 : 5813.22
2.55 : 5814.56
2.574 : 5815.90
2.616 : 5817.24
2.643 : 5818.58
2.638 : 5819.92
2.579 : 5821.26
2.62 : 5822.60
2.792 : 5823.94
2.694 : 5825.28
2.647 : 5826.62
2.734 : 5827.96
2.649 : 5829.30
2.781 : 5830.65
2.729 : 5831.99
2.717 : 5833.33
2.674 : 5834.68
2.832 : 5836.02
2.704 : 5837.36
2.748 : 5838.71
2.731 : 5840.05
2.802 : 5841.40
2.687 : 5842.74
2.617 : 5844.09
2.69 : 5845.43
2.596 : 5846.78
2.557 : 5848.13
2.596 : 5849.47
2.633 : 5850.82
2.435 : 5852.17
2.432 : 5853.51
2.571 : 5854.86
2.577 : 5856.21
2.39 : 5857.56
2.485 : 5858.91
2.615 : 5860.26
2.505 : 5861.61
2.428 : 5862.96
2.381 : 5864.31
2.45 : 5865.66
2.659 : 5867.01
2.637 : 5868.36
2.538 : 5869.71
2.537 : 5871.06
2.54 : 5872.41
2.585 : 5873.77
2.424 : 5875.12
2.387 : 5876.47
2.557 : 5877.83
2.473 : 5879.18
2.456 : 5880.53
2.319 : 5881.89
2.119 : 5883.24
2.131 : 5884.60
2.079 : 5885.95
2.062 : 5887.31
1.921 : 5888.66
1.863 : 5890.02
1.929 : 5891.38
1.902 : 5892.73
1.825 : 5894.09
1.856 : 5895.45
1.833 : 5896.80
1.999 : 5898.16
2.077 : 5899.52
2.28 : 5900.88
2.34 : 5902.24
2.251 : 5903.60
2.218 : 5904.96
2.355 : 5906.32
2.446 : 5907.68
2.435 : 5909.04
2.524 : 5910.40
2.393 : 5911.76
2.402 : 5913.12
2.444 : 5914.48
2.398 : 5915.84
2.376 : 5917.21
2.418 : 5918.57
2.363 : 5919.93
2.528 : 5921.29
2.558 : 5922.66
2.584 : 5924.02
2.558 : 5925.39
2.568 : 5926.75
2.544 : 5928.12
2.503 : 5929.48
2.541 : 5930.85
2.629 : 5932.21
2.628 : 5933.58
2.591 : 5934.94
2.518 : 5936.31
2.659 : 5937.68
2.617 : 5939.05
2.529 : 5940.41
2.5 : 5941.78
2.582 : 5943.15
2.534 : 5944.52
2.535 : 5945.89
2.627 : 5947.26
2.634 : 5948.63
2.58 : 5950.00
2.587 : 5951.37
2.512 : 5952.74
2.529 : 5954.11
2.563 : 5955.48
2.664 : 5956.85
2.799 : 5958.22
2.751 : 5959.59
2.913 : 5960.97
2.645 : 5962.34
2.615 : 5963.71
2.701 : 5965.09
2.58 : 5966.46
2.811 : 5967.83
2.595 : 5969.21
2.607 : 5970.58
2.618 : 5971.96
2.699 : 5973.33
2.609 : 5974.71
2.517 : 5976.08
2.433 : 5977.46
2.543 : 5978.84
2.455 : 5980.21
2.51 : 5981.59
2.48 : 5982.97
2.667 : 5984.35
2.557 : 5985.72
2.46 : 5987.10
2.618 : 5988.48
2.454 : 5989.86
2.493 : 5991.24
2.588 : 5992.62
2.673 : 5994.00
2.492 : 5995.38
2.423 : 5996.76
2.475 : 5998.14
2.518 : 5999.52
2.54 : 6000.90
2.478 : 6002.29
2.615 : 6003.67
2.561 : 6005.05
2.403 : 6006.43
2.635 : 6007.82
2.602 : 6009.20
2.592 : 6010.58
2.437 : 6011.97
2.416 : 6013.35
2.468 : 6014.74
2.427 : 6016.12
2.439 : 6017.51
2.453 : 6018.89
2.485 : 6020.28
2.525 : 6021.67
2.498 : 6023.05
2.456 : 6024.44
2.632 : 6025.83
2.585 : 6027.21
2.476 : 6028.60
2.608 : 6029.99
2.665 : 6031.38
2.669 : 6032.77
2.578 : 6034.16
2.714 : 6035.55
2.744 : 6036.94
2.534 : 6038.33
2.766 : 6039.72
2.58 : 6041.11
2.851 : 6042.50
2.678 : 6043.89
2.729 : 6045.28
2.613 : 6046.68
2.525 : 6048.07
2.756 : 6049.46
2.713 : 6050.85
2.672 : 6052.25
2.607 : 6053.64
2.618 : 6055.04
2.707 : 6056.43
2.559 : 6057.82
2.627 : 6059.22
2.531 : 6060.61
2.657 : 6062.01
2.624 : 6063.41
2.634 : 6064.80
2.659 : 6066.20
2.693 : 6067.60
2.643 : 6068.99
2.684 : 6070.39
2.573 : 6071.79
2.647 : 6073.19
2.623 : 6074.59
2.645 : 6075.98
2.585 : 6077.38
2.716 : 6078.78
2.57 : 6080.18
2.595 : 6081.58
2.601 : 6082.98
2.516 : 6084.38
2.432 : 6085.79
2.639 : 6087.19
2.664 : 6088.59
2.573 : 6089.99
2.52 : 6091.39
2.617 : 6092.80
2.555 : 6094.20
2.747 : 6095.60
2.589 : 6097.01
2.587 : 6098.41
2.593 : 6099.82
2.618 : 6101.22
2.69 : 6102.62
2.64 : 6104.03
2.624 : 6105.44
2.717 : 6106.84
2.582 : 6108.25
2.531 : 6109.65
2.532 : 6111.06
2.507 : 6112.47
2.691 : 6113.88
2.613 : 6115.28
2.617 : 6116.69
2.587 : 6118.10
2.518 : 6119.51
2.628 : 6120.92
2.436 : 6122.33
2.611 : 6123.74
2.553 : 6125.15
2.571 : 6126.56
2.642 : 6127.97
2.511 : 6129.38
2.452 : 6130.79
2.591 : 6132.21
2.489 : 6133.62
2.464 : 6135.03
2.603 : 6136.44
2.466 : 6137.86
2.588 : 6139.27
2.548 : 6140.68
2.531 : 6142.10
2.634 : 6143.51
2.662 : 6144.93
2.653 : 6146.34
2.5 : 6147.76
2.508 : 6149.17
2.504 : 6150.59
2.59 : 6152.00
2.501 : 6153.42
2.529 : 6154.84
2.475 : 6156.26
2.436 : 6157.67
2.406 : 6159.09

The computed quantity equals 1.12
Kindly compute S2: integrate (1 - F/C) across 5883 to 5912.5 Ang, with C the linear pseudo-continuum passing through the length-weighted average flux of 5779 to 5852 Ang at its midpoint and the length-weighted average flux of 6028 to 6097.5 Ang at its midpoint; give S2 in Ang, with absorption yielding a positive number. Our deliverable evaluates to 5.6 Ang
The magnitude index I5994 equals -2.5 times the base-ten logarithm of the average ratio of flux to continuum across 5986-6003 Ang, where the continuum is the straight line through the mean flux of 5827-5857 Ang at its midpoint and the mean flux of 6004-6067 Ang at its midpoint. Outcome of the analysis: 0.04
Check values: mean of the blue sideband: 2.66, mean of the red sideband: 2.59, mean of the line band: 2.52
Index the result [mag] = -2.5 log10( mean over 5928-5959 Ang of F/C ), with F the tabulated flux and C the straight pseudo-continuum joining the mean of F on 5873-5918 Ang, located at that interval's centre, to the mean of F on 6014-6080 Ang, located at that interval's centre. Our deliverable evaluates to -0.10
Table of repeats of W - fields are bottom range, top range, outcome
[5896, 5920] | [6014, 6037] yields 1.15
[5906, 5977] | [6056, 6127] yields 1.07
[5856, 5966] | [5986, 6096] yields 1.11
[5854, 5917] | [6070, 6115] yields 1.21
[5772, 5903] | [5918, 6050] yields 1.08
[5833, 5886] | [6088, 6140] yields 1.11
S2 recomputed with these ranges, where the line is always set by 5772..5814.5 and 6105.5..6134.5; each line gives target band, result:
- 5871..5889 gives 1.7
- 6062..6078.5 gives -0.4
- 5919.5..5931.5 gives 0.2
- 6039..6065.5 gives -0.9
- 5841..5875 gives 0.3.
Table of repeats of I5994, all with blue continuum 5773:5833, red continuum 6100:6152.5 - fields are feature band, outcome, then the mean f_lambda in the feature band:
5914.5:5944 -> 0.026 mag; 2.53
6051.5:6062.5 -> -0.017 mag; 2.62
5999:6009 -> 0.020 mag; 2.54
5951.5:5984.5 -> -0.011 mag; 2.62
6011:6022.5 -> 0.054 mag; 2.46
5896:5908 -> 0.185 mag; 2.19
